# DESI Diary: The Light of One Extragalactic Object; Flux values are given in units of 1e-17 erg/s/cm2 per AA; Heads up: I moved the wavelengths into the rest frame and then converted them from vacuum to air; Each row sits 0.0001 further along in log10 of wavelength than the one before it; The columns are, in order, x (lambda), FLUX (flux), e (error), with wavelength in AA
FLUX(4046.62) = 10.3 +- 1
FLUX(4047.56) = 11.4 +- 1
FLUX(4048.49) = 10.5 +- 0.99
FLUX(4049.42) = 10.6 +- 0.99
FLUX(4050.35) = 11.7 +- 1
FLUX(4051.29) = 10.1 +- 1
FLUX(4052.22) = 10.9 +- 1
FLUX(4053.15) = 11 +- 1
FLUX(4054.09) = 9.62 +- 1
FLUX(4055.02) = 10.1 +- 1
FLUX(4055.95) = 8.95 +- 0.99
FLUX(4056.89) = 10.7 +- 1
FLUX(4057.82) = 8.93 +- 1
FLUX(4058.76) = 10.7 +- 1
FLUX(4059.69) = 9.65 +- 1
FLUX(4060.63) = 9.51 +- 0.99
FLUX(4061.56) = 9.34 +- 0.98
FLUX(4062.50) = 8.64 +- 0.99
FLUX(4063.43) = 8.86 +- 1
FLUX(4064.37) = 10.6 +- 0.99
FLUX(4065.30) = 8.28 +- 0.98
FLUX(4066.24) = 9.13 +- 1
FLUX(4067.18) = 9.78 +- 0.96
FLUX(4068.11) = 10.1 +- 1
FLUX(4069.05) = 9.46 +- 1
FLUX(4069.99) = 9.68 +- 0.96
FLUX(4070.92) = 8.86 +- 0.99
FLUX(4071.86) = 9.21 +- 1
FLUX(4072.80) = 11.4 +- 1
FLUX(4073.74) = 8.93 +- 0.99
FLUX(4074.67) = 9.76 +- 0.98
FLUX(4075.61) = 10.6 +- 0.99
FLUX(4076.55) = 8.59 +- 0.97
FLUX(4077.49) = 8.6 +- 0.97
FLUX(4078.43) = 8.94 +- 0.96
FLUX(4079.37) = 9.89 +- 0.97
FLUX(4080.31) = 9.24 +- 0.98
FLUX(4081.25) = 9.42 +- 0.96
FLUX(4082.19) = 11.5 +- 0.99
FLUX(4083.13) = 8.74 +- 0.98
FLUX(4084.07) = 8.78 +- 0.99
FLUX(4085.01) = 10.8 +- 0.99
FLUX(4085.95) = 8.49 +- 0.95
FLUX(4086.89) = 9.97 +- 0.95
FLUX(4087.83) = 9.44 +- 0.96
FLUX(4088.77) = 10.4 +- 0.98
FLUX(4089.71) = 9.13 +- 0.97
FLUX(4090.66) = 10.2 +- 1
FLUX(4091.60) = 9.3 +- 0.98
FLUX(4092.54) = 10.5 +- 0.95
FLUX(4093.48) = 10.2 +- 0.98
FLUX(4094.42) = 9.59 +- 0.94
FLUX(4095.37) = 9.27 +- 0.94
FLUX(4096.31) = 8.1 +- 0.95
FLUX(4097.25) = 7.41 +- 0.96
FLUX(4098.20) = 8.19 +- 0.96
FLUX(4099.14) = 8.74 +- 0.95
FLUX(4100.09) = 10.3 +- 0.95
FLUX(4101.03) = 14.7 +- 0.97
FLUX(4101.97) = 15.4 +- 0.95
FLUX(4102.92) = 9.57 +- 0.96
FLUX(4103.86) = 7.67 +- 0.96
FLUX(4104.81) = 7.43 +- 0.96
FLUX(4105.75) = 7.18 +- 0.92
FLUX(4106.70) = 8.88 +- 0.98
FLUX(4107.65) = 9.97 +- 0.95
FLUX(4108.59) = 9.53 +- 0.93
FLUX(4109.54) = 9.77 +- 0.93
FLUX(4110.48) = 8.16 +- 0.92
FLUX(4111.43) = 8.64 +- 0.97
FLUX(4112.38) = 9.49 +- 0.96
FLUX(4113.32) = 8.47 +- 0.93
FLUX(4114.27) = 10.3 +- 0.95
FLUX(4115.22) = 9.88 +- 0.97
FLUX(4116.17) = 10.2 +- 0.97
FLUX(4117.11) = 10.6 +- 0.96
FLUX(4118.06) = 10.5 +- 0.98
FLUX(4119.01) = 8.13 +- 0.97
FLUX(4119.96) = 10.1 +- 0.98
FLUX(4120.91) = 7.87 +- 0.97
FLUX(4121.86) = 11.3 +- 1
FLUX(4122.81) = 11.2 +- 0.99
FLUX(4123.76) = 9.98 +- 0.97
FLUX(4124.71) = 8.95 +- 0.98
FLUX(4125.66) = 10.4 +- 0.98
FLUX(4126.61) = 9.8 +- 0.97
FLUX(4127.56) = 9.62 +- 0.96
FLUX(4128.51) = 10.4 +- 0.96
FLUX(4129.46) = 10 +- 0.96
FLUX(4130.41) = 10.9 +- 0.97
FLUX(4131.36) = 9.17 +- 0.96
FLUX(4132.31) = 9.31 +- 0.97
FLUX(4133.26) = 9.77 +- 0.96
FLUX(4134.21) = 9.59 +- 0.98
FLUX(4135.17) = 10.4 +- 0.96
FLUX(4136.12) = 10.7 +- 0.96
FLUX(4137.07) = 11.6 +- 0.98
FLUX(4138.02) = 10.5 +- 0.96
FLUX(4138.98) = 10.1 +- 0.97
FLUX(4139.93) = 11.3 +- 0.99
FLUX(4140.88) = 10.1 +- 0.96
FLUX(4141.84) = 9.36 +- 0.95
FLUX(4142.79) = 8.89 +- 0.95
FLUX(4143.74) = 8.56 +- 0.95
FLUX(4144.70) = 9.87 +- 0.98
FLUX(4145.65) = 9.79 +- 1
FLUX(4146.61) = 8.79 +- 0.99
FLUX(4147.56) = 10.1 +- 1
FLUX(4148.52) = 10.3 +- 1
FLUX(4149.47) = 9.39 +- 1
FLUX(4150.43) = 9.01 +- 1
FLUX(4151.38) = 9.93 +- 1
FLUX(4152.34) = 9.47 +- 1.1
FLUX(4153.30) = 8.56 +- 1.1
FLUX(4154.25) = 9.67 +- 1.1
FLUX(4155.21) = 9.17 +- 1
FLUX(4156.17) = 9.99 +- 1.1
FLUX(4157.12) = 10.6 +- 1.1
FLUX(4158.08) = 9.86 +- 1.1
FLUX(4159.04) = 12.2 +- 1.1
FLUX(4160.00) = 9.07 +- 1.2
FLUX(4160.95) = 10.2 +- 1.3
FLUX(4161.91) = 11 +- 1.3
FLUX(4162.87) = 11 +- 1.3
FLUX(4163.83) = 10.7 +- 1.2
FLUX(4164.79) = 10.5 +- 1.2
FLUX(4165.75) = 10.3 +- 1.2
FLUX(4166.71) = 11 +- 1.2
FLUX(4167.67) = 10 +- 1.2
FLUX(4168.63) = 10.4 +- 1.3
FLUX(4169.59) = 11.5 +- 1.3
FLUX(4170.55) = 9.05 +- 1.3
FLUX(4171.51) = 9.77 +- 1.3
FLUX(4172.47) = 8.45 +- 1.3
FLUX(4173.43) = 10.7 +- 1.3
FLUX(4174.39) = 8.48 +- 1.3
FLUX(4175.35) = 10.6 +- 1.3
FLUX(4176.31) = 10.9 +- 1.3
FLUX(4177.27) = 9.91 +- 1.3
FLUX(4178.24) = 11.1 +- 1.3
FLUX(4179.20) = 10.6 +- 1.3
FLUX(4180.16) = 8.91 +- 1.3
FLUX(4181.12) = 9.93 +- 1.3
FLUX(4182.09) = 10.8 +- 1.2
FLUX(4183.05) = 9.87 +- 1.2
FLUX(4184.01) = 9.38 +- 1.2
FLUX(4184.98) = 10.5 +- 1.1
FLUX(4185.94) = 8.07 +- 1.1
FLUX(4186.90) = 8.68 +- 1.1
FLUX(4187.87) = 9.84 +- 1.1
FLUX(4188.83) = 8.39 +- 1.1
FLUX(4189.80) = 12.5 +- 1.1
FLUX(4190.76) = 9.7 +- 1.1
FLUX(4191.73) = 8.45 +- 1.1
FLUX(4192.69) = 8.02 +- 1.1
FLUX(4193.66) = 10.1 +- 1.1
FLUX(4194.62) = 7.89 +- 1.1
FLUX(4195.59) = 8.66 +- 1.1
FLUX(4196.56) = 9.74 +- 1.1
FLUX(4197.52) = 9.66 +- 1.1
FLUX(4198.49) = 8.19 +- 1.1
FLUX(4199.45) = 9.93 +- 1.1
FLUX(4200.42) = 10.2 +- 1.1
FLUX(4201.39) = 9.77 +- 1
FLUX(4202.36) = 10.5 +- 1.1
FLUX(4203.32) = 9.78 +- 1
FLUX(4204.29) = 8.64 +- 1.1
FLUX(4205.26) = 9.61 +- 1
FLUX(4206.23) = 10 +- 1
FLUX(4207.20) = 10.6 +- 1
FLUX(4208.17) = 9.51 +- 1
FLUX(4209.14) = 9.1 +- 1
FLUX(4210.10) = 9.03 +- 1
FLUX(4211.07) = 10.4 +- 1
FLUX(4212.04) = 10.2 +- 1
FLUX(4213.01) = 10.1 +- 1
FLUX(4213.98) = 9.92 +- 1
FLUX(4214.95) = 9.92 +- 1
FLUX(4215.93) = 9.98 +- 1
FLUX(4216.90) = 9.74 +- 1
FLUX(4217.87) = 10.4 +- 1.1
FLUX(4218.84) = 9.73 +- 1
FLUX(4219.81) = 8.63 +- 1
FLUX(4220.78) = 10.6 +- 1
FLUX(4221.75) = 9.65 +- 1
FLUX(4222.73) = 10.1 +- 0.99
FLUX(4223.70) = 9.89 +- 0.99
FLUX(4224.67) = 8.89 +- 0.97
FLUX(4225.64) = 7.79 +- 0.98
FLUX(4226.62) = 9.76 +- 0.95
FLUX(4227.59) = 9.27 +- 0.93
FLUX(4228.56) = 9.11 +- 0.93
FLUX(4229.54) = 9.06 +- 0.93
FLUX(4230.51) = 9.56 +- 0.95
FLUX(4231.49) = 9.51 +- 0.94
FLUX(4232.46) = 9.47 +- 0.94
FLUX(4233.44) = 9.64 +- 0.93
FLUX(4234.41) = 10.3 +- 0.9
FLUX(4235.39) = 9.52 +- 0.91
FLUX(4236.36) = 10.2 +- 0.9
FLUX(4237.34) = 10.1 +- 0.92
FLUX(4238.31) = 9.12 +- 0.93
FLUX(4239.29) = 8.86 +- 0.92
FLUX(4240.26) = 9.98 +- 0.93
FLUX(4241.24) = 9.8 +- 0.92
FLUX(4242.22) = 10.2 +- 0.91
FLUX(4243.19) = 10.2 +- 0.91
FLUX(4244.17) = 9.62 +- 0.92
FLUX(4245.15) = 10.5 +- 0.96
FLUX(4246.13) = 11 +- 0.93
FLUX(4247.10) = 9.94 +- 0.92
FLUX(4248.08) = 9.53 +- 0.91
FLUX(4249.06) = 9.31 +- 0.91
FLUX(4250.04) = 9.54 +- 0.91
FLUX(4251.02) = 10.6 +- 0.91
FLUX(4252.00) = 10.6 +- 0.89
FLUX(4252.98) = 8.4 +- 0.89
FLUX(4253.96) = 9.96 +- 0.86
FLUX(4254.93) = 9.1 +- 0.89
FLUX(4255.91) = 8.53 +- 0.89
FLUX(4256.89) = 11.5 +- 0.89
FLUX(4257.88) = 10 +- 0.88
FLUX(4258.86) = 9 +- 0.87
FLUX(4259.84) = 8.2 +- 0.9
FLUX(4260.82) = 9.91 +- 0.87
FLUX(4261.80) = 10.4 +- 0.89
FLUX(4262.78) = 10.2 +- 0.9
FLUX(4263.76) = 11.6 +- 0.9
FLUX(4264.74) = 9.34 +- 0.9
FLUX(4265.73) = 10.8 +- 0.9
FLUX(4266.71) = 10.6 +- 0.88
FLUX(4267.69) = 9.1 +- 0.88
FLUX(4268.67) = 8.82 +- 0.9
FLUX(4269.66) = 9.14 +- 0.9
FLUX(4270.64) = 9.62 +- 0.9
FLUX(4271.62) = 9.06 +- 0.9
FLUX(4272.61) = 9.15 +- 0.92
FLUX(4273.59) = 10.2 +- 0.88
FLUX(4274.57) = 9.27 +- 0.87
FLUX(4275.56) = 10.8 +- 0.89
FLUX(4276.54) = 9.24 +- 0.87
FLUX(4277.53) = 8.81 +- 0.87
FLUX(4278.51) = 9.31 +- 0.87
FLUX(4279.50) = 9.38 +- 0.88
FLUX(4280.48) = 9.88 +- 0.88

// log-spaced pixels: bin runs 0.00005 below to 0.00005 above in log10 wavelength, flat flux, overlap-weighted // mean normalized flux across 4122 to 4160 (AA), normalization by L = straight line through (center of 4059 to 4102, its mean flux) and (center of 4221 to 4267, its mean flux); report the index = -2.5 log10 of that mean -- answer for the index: -0.03 mag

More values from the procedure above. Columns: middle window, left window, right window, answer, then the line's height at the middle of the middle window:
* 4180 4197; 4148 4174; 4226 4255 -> 0.06 mag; 9.94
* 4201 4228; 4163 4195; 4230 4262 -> 0.01 mag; 9.81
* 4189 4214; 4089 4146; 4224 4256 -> 0.01 mag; 9.66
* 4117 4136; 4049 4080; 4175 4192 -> -0.01 mag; 9.82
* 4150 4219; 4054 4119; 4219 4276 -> -0.02 mag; 9.65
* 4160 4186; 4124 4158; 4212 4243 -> -0.04 mag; 9.77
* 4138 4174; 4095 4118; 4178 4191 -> -0.03 mag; 9.73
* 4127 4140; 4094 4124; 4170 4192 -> -0.06 mag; 9.64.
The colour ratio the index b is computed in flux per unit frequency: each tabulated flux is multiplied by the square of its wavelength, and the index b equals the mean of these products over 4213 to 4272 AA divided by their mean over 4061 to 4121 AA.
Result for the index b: 1.1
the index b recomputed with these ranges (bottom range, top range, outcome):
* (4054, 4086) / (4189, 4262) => 1.09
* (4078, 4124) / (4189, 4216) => 1.05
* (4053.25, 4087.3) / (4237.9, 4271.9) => 1.12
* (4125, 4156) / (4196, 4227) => 1.02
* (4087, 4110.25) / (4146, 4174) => 1.07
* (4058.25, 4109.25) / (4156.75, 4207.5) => 1.08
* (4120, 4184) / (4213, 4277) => 1.01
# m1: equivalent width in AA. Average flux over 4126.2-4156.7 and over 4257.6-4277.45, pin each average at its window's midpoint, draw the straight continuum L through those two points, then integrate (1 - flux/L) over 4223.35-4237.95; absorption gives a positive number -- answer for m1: 0.4 AA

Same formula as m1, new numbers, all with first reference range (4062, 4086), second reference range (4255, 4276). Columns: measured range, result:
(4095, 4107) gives 0.1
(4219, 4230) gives 0.4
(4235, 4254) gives -0.2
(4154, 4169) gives -1.2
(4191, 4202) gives 0.6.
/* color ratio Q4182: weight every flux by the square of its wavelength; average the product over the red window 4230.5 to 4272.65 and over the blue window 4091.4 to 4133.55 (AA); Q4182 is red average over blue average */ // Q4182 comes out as 1.08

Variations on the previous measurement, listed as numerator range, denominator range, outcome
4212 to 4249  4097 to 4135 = 1.06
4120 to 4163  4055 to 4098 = 1.08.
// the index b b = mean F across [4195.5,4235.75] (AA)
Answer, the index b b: 9.63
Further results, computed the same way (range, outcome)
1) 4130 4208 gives 9.85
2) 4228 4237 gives 9.6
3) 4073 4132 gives 9.64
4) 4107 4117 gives 9.48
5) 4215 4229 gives 9.55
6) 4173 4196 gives 9.67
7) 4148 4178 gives 10.1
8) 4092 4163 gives 9.79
